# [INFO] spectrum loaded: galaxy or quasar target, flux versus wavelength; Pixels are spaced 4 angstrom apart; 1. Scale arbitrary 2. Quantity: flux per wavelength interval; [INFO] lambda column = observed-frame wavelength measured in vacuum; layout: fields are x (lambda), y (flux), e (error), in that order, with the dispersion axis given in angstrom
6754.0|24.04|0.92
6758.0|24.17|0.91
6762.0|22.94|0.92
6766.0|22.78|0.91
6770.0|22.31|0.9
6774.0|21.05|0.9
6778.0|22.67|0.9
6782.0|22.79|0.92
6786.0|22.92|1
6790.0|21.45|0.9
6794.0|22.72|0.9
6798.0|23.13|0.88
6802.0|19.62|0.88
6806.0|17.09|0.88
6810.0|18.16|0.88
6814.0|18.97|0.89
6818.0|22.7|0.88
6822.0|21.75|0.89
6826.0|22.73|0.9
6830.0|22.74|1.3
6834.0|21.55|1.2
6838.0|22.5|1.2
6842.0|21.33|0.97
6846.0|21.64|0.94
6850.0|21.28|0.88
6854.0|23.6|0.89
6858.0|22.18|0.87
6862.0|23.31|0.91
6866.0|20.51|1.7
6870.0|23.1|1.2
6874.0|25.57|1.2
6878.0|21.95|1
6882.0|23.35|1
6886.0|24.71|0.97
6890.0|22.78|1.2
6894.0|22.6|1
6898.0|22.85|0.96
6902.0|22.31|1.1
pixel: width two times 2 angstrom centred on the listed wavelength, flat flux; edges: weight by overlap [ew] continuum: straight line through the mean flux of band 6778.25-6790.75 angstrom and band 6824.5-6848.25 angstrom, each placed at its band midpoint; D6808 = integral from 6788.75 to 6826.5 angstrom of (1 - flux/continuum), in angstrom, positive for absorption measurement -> 2.7 angstrom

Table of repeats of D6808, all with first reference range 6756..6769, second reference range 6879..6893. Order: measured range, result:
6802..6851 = 4.9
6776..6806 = 1.8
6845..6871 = 1.3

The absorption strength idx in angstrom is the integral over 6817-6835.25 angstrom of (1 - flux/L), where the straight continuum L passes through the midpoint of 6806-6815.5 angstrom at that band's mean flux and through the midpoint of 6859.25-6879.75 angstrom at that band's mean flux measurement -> -2.7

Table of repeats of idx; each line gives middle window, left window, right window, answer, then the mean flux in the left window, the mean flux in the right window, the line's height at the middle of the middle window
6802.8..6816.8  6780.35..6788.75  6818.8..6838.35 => 2.49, 22.7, 22.3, 22.5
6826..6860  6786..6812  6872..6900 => -0.23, 20.6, 23.4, 22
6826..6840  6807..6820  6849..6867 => -1.00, 19.7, 22.3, 20.9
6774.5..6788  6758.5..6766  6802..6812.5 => -1.03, 23.1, 18.1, 21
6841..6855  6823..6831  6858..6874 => 0.47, 22.6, 22.7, 22.7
